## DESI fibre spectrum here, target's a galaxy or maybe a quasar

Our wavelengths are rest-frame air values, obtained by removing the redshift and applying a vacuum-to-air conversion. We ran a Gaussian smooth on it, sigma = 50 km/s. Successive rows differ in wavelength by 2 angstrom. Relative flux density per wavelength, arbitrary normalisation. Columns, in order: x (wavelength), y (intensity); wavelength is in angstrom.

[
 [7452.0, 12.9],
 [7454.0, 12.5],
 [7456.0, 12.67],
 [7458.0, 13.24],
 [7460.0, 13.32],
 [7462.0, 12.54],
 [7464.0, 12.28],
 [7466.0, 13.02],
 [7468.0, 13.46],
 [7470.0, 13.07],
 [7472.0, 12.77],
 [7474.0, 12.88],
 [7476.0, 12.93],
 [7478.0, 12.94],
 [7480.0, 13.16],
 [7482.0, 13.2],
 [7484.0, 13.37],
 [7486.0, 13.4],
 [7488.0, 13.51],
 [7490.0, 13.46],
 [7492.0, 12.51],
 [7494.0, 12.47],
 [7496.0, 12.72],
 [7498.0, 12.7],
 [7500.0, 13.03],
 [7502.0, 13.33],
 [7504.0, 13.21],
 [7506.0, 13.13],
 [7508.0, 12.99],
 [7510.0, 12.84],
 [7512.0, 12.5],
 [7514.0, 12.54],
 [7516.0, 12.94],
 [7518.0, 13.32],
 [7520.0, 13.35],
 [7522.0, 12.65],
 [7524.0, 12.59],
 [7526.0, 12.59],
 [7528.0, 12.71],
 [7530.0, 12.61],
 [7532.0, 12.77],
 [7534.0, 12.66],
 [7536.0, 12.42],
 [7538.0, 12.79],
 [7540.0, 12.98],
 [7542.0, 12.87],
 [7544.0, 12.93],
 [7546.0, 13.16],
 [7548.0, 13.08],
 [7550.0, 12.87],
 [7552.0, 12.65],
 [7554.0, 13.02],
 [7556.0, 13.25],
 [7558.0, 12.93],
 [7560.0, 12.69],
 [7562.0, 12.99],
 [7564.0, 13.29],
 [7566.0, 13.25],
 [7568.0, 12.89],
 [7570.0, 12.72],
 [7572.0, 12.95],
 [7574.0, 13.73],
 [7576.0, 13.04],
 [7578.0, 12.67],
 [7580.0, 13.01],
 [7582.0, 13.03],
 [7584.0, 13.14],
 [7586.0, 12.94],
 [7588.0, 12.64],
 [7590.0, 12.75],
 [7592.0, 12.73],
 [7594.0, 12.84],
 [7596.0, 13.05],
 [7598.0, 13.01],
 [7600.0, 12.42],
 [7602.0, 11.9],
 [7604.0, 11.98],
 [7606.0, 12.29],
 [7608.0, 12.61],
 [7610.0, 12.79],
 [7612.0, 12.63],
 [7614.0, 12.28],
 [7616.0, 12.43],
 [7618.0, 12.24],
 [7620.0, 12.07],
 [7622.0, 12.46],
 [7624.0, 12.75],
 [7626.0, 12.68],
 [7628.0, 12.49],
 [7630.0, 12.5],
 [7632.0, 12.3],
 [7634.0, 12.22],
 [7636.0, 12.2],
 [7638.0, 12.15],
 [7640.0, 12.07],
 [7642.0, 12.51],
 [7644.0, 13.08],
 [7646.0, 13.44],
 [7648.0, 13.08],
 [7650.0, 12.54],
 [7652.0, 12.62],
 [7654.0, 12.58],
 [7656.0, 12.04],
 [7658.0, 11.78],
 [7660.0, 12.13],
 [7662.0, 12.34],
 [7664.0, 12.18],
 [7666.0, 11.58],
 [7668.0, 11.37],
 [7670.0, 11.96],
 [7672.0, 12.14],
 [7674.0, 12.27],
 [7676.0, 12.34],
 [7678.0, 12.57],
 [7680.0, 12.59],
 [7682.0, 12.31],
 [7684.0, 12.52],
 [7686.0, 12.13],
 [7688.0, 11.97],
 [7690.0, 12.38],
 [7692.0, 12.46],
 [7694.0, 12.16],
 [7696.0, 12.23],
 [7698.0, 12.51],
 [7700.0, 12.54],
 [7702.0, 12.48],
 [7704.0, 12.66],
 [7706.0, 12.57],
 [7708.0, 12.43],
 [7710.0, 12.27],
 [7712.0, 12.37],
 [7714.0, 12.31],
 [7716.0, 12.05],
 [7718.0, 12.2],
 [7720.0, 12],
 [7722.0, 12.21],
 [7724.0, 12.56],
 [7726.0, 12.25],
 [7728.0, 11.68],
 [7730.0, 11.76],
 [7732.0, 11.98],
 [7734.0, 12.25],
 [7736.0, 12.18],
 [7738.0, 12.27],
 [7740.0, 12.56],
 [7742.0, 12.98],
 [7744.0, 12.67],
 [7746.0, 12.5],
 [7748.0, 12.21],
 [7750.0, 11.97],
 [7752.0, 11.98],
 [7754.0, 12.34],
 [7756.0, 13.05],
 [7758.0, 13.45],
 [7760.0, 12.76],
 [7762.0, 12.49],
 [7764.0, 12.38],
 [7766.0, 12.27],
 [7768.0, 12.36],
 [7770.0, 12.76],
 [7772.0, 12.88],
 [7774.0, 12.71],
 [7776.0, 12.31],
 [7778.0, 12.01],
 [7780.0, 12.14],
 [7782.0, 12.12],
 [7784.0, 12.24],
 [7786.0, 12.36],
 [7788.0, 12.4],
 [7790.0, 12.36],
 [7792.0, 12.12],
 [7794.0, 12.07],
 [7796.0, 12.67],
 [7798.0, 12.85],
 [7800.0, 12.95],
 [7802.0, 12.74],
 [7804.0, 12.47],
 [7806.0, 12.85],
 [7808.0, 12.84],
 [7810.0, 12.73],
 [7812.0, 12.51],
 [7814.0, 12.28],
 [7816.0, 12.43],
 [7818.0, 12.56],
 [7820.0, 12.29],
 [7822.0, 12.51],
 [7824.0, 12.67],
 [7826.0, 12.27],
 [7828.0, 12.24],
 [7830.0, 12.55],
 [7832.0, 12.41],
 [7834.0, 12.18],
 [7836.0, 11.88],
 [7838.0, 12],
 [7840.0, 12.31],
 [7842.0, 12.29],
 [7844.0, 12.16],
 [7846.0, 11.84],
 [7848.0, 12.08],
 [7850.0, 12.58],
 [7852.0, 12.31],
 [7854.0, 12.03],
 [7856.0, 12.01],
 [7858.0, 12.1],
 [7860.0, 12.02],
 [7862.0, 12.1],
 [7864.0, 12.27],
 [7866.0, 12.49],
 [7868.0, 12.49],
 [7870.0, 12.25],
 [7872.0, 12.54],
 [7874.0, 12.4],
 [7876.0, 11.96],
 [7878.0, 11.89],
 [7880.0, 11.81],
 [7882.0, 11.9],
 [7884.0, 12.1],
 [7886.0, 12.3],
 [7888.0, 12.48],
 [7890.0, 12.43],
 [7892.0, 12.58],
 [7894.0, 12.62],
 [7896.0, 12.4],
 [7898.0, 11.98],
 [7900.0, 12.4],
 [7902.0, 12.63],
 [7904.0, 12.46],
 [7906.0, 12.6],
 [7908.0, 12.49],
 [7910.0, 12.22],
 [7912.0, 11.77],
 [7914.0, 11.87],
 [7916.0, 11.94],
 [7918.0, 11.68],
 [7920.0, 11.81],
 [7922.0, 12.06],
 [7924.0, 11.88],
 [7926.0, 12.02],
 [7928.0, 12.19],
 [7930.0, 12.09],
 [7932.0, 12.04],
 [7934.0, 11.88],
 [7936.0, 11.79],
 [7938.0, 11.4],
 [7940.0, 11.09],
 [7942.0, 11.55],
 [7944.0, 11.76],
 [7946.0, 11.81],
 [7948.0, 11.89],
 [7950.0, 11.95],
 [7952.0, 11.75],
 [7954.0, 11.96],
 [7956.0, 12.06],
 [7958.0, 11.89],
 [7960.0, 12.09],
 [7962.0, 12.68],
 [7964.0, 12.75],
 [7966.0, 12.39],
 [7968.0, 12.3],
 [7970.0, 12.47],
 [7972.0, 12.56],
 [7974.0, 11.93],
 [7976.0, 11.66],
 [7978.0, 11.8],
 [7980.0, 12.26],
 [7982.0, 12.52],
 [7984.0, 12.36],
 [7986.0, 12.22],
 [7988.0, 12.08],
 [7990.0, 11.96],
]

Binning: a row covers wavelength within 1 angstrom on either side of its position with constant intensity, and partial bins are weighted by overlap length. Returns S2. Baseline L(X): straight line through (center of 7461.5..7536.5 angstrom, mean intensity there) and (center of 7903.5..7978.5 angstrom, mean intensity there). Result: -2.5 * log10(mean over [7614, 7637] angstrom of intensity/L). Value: 0.02 mag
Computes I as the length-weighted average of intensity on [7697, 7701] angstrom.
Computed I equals 12.5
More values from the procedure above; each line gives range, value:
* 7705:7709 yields 12.5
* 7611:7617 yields 12.4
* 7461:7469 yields 12.8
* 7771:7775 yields 12.8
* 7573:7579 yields 13.1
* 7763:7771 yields 12.4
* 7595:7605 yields 12.5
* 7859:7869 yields 12.3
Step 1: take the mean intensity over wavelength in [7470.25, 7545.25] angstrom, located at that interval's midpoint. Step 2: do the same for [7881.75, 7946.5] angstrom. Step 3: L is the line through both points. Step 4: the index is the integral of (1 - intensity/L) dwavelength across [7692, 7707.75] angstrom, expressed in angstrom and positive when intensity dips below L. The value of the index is 0.1 angstrom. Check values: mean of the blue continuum 12.9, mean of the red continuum 12.1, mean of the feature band 12.4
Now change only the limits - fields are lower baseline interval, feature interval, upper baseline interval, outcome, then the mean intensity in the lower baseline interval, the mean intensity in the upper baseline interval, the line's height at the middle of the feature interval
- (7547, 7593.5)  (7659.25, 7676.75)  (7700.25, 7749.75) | 0.7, 13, 12.3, 12.5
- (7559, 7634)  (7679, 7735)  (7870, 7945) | 0.9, 12.7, 12.1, 12.5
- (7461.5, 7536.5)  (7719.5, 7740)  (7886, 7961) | 0.5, 12.9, 12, 12.4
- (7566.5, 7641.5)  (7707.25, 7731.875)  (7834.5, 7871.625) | 0.5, 12.6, 12.2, 12.4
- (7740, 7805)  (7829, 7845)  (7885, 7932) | 0.2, 12.5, 12.2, 12.4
